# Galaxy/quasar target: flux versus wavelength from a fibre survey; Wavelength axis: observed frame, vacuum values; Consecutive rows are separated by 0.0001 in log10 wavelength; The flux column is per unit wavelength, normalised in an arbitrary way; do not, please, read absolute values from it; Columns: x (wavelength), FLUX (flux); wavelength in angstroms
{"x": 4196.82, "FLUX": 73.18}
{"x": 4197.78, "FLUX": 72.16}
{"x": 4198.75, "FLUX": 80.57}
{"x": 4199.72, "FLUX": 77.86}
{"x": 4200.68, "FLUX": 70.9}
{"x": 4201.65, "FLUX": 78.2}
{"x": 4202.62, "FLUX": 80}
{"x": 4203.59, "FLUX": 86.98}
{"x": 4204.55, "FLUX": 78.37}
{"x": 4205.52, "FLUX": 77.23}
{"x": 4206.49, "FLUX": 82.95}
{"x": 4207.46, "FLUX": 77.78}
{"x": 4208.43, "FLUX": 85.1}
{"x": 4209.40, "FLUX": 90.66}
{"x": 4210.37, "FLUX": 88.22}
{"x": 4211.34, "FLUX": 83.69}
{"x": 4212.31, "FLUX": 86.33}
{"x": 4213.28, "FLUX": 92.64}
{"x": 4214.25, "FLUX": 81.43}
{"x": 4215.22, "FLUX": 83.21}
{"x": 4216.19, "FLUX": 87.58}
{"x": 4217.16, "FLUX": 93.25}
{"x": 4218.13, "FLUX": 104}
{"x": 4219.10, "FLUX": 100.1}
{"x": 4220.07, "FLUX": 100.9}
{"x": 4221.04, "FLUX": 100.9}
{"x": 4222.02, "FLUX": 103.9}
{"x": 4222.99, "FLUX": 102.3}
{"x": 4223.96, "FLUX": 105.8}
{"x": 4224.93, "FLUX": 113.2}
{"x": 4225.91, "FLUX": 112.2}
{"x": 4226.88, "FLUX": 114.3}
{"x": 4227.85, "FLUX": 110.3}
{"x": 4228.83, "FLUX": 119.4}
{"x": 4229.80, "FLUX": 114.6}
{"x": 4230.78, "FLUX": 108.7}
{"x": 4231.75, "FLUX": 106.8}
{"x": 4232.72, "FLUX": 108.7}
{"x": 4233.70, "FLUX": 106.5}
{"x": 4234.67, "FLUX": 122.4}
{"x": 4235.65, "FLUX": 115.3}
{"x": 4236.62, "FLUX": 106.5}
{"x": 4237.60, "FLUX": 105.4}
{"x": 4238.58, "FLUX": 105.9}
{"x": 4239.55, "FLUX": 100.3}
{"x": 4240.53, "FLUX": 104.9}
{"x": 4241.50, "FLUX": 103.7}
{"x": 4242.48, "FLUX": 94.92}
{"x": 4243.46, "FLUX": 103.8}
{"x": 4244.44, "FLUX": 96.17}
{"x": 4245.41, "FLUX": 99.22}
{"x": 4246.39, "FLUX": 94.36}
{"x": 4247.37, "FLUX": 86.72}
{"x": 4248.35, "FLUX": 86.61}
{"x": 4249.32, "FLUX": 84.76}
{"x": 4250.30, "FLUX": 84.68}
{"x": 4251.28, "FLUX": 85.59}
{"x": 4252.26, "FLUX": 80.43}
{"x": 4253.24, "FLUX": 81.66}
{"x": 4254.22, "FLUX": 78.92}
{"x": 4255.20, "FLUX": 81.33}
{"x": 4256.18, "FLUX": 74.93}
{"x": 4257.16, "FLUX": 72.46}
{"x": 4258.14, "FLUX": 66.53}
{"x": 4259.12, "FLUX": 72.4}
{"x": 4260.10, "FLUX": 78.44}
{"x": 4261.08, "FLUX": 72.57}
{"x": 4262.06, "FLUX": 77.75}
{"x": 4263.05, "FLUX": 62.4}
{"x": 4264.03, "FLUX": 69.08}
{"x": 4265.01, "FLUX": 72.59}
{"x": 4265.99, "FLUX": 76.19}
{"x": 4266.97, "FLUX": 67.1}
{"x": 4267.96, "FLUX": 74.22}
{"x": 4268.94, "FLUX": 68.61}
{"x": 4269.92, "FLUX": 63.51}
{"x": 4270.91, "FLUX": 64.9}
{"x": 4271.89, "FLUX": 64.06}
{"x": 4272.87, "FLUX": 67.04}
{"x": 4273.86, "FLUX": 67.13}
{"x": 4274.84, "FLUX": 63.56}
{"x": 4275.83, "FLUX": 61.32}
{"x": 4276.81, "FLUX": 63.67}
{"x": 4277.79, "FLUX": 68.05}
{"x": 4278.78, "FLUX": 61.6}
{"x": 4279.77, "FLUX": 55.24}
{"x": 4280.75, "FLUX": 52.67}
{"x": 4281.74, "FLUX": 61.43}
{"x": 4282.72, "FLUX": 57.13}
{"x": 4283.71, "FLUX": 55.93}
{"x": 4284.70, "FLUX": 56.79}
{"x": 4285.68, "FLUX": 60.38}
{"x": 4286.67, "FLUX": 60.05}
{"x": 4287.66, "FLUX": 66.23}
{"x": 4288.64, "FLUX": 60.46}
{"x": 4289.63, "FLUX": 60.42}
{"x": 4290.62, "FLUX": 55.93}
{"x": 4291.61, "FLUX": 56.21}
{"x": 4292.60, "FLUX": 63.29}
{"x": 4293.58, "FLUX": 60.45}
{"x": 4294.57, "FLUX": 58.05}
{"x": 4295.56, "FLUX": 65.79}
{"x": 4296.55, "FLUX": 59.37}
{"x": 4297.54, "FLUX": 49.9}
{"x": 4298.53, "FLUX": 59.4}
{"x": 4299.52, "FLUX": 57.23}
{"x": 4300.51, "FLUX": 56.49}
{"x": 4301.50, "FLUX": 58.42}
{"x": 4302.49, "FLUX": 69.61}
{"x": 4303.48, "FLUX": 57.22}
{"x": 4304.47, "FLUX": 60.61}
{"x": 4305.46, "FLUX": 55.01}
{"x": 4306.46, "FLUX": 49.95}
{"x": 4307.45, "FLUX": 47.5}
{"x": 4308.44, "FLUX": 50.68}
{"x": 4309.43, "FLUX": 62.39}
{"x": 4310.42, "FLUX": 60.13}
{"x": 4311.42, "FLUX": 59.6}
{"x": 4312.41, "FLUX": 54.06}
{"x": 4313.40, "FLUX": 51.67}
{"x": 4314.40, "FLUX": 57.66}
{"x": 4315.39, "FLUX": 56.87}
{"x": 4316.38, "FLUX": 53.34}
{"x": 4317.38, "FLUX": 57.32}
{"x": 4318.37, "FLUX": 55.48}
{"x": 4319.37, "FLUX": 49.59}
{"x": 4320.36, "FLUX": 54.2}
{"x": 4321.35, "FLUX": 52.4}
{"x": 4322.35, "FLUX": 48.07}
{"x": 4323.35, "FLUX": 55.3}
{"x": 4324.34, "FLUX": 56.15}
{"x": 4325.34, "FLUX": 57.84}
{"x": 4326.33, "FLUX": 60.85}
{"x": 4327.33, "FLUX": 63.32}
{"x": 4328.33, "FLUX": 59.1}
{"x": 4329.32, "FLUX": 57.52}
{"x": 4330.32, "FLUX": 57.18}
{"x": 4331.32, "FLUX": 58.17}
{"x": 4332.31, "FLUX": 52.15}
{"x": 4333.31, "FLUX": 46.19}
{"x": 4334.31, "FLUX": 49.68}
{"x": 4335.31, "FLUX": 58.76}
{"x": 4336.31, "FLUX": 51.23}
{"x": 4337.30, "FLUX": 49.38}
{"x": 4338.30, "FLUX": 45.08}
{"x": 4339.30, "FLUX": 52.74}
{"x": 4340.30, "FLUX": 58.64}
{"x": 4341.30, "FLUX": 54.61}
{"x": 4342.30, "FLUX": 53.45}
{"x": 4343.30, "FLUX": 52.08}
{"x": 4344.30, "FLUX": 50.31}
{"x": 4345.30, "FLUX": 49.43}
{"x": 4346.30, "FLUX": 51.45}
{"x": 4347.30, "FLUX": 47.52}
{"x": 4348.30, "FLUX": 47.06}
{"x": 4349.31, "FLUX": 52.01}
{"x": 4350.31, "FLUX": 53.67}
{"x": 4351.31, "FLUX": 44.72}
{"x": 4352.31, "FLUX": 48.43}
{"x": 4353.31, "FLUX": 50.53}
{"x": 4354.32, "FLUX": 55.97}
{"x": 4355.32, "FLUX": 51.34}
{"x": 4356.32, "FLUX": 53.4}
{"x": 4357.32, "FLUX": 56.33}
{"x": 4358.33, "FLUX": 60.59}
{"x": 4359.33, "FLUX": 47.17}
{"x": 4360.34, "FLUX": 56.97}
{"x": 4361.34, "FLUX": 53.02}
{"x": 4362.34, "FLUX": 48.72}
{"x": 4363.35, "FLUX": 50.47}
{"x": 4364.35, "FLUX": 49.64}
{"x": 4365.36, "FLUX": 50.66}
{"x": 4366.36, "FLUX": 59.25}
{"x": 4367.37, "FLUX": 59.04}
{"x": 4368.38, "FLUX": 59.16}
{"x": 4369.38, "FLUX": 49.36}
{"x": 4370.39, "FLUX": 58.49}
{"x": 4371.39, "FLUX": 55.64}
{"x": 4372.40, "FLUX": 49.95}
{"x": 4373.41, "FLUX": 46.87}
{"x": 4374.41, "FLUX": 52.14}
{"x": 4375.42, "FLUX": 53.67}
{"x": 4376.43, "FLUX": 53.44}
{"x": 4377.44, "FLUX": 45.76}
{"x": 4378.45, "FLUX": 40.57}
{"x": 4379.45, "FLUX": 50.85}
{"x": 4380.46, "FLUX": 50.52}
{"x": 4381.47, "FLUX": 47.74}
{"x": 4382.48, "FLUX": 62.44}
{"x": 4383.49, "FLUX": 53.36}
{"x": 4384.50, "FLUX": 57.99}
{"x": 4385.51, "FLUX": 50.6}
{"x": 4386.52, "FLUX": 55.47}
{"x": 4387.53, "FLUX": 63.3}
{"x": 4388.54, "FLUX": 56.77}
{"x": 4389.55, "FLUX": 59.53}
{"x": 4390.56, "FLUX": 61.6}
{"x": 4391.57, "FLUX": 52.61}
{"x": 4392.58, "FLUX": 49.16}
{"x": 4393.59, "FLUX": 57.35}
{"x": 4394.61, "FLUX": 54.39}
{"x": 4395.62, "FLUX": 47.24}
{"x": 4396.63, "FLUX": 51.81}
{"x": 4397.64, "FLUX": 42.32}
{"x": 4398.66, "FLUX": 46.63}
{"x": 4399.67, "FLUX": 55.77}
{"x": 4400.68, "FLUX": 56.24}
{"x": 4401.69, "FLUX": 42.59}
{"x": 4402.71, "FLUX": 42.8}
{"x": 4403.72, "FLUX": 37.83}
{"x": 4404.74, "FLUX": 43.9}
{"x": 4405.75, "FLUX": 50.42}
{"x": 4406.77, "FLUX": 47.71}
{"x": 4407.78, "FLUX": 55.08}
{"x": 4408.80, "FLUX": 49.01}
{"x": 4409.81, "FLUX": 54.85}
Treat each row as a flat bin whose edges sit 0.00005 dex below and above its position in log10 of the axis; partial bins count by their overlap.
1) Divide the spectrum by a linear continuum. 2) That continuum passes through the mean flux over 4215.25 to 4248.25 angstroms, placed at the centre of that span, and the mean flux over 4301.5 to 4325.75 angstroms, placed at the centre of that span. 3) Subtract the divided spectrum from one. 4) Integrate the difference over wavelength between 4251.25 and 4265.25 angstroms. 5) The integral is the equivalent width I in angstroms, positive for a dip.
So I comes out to 2.2 angstroms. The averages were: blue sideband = 104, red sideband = 55.6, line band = 74.8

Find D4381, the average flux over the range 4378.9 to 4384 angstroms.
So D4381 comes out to 52.9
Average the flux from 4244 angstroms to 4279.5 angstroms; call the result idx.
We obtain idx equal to 74.6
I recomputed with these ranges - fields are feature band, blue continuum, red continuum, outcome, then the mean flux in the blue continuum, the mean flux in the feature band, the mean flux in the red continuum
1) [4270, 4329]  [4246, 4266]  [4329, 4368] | 6.7 angstroms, 78.1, 58.4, 52.4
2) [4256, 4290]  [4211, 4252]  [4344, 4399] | 8.2 angstroms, 100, 65.5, 52.5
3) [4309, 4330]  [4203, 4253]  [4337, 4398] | 3.6 angstroms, 97.3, 56.3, 52.6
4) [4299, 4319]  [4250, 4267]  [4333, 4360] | 1.7 angstroms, 75.4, 56.5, 51.6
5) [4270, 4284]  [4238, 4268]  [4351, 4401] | 2.9 angstroms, 83.7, 61.8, 52.9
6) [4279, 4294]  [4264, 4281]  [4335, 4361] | 1.0 angstroms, 65.7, 58.9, 52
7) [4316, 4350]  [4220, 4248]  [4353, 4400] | 7.7 angstroms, 106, 53.4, 53.1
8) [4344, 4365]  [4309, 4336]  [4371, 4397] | 1.1 angstroms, 55.7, 51.4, 53.1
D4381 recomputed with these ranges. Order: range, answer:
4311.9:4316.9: 54.8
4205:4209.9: 82.6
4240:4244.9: 101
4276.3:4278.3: 65.9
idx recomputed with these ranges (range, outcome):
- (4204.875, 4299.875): 81.7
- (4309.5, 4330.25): 56.2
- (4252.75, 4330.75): 61.6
